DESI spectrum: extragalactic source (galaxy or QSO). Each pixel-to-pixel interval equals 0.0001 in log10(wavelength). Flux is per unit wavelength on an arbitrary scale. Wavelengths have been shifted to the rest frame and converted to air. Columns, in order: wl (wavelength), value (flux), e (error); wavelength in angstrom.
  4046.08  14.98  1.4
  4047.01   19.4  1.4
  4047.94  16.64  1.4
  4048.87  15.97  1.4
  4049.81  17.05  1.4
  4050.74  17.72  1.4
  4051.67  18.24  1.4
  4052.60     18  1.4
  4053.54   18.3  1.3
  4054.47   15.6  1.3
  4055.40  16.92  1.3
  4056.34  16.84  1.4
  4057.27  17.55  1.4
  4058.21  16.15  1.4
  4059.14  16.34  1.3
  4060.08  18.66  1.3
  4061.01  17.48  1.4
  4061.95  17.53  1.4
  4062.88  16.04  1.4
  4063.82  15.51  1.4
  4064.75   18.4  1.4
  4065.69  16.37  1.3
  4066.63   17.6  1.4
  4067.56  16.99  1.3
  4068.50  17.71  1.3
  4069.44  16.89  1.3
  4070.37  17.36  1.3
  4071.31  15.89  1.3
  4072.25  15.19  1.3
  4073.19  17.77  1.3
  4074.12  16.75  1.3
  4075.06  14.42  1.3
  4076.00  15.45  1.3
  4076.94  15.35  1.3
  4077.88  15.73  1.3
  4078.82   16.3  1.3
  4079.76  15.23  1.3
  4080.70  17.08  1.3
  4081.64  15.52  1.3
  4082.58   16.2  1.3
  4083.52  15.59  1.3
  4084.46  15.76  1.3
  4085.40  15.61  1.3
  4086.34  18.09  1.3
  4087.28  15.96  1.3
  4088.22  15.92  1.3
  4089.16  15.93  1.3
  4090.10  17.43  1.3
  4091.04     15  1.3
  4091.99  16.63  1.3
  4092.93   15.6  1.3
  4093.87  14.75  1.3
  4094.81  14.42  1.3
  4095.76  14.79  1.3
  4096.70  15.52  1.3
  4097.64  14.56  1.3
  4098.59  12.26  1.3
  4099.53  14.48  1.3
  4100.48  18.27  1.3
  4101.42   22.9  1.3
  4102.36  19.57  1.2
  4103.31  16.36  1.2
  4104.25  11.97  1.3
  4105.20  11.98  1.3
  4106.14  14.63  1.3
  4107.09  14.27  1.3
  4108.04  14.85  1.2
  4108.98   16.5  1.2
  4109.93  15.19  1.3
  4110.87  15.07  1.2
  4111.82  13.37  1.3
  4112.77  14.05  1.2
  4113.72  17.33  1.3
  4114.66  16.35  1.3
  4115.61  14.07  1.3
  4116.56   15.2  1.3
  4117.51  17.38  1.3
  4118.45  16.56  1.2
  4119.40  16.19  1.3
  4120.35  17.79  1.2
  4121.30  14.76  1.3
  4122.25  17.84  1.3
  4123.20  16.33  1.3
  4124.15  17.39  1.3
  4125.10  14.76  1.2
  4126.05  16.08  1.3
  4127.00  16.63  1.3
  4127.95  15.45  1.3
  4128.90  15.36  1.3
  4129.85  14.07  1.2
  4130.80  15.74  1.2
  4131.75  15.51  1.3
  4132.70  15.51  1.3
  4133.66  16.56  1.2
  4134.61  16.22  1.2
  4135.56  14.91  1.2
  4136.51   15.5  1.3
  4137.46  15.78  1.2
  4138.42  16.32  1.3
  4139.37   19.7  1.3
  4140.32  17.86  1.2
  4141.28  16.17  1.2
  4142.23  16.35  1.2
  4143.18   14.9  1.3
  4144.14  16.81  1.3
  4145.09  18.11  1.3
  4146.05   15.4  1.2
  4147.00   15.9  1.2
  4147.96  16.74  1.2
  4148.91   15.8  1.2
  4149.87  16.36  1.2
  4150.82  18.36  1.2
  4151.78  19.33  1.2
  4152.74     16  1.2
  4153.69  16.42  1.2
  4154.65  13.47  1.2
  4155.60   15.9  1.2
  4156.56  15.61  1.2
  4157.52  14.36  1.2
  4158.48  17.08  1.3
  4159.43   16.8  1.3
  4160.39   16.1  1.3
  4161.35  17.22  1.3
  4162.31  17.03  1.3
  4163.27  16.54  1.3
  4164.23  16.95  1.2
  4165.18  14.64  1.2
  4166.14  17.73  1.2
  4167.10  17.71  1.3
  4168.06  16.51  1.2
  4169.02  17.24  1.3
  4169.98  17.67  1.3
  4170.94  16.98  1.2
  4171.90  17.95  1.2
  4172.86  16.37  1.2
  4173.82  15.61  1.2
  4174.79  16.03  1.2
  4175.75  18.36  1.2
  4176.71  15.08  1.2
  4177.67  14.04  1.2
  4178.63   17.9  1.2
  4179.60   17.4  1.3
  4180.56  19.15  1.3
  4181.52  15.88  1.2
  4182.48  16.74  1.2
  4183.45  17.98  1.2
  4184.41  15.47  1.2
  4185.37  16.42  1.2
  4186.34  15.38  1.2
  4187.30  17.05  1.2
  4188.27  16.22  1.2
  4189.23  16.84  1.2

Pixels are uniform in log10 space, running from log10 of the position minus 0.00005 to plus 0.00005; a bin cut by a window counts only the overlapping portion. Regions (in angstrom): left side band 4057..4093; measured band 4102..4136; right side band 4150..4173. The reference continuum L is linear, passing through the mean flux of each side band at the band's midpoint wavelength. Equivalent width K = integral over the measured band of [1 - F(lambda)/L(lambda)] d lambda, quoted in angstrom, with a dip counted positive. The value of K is 2.0 angstrom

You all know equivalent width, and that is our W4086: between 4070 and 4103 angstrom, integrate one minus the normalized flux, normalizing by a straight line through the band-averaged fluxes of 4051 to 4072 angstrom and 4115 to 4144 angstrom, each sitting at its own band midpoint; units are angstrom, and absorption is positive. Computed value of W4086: 1.3 angstrom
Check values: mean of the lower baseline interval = 17.1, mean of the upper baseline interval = 16.1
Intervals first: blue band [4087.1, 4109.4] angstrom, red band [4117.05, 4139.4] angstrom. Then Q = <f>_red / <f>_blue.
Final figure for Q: 1.03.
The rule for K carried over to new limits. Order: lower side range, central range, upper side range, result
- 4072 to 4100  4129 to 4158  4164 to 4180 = 0.32 angstrom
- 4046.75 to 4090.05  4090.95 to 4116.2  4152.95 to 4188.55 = 1.90 angstrom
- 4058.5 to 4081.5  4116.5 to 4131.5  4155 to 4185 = 0.44 angstrom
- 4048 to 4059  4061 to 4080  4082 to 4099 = -0.08 angstrom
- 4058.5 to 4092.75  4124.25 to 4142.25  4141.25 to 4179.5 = 0.47 angstrom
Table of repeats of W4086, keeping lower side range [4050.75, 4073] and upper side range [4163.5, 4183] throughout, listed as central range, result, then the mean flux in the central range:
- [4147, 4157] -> 0.28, 16.4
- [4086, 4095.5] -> 0.60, 15.9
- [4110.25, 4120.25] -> 0.76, 15.6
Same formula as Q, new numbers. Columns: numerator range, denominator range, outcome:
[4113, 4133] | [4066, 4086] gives 0.99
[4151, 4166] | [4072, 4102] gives 1.02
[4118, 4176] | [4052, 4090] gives 0.99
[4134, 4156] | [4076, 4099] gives 1.05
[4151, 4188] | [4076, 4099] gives 1.06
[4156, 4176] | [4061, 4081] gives 1.01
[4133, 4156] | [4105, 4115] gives 1.10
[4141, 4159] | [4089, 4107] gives 1.04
